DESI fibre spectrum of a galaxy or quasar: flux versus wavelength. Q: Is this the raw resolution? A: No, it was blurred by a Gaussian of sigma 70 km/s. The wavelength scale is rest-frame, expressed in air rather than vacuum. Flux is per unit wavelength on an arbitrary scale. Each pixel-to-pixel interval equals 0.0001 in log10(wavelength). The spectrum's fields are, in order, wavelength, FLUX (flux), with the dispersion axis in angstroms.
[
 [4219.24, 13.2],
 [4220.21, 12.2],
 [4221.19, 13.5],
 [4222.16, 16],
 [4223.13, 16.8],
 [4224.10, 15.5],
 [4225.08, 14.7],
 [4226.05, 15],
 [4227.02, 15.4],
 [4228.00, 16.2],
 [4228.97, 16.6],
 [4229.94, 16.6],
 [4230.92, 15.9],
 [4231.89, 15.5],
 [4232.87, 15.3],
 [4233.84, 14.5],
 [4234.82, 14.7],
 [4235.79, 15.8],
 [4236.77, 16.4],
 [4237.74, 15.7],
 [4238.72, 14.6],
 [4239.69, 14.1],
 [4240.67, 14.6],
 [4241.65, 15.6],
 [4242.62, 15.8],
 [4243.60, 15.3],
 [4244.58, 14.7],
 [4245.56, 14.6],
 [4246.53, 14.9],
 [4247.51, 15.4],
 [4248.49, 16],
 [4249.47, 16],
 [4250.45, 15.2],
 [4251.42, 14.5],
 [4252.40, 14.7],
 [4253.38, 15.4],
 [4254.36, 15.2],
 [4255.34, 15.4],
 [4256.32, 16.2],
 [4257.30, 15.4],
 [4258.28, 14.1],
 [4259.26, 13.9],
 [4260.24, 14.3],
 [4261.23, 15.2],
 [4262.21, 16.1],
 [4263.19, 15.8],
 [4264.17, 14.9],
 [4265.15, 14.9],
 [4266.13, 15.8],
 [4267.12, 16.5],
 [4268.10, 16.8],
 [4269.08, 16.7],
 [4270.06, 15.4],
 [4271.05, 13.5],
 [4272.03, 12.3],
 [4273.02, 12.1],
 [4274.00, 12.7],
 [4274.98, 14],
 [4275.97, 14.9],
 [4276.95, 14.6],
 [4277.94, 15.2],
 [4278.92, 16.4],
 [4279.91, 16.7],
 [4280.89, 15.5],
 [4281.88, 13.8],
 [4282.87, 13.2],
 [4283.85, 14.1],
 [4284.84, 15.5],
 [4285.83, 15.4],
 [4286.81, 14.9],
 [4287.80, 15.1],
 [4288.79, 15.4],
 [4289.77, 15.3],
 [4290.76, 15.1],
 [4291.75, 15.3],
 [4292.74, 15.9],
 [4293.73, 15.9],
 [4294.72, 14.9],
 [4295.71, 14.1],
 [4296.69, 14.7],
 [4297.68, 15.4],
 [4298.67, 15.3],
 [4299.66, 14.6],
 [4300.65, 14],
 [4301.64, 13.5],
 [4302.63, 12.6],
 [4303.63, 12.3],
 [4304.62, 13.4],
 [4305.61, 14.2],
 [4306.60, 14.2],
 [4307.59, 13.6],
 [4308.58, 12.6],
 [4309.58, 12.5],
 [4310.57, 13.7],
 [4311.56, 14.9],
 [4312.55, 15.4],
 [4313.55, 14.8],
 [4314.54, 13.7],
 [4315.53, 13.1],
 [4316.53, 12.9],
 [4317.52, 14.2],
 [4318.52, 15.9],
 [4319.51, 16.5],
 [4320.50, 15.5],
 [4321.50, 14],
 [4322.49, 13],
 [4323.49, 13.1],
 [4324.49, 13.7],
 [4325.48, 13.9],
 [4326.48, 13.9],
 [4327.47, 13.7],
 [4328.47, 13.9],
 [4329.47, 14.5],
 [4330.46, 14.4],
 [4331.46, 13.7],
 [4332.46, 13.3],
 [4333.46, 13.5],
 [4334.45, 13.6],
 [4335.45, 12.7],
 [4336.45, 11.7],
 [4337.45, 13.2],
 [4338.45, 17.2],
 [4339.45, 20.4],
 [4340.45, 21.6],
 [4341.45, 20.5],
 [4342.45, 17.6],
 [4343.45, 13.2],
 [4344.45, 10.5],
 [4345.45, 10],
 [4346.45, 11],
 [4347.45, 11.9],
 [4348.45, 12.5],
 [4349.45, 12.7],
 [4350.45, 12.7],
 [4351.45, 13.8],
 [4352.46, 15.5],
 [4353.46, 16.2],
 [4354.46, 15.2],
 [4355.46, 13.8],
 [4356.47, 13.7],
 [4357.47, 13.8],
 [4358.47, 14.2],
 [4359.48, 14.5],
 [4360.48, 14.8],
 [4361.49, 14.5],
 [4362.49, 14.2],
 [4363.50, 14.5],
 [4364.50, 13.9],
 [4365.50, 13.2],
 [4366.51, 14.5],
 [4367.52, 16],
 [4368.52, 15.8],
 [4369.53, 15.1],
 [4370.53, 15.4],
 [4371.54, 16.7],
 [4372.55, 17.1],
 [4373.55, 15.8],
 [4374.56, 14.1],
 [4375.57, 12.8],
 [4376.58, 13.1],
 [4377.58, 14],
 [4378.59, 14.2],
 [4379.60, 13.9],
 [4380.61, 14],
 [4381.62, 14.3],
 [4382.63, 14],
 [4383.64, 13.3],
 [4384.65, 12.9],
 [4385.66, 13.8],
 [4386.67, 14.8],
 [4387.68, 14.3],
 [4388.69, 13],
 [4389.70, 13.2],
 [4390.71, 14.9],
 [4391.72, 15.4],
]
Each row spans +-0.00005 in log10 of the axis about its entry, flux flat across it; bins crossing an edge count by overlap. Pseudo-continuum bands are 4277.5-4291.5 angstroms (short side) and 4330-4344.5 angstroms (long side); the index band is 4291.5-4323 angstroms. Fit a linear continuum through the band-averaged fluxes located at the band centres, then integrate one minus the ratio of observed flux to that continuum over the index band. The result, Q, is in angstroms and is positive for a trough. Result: 1.9 angstroms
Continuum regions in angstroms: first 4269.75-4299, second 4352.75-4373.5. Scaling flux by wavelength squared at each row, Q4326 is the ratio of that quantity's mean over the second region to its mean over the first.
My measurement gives 1.0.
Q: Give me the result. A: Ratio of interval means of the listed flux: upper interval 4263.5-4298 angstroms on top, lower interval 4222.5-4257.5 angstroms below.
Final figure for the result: 0.97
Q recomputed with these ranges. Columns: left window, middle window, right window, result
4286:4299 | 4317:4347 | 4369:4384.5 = 0.8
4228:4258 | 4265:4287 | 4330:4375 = 0.4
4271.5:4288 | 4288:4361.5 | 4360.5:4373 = 2.4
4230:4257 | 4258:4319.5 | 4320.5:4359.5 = 0.7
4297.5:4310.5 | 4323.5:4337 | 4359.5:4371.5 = 0.6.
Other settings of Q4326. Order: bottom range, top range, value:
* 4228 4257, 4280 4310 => 0.96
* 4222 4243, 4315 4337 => 0.93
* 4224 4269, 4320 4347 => 0.97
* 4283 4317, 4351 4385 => 1.04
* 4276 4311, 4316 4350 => 1.00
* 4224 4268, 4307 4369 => 0.97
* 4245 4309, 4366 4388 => 1.03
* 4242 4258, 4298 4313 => 0.93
